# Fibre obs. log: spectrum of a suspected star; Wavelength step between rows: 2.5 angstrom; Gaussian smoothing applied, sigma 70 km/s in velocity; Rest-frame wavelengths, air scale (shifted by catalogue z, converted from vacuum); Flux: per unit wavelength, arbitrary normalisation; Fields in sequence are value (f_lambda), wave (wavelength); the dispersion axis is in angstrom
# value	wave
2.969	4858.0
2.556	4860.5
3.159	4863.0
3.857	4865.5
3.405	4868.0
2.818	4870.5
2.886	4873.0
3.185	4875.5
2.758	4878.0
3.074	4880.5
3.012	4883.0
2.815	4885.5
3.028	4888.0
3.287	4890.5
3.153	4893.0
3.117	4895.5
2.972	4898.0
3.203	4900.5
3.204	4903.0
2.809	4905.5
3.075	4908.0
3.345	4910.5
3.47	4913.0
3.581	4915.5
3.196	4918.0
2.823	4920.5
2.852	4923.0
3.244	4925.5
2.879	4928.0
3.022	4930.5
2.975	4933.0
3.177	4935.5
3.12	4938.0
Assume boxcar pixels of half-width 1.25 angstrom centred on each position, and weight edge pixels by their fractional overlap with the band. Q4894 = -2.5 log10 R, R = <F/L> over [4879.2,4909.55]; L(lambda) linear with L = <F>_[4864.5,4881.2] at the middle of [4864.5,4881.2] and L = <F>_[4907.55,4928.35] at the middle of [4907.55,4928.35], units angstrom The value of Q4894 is 0.03 mag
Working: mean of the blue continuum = 3.13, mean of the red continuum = 3.18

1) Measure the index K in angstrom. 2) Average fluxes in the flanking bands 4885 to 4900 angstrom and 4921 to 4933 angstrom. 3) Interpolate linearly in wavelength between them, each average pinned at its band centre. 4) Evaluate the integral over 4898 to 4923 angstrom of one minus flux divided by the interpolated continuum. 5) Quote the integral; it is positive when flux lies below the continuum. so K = -1.1 angstrom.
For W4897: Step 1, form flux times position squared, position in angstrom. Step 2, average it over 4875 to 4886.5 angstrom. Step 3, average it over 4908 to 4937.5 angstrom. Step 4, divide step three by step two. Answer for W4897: 1.08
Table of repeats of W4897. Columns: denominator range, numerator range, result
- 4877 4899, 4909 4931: 1.06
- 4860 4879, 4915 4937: 1.01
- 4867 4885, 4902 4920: 1.09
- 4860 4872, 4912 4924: 1.02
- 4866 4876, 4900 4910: 1.00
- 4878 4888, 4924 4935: 1.05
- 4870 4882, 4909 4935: 1.08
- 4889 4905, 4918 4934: 0.96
